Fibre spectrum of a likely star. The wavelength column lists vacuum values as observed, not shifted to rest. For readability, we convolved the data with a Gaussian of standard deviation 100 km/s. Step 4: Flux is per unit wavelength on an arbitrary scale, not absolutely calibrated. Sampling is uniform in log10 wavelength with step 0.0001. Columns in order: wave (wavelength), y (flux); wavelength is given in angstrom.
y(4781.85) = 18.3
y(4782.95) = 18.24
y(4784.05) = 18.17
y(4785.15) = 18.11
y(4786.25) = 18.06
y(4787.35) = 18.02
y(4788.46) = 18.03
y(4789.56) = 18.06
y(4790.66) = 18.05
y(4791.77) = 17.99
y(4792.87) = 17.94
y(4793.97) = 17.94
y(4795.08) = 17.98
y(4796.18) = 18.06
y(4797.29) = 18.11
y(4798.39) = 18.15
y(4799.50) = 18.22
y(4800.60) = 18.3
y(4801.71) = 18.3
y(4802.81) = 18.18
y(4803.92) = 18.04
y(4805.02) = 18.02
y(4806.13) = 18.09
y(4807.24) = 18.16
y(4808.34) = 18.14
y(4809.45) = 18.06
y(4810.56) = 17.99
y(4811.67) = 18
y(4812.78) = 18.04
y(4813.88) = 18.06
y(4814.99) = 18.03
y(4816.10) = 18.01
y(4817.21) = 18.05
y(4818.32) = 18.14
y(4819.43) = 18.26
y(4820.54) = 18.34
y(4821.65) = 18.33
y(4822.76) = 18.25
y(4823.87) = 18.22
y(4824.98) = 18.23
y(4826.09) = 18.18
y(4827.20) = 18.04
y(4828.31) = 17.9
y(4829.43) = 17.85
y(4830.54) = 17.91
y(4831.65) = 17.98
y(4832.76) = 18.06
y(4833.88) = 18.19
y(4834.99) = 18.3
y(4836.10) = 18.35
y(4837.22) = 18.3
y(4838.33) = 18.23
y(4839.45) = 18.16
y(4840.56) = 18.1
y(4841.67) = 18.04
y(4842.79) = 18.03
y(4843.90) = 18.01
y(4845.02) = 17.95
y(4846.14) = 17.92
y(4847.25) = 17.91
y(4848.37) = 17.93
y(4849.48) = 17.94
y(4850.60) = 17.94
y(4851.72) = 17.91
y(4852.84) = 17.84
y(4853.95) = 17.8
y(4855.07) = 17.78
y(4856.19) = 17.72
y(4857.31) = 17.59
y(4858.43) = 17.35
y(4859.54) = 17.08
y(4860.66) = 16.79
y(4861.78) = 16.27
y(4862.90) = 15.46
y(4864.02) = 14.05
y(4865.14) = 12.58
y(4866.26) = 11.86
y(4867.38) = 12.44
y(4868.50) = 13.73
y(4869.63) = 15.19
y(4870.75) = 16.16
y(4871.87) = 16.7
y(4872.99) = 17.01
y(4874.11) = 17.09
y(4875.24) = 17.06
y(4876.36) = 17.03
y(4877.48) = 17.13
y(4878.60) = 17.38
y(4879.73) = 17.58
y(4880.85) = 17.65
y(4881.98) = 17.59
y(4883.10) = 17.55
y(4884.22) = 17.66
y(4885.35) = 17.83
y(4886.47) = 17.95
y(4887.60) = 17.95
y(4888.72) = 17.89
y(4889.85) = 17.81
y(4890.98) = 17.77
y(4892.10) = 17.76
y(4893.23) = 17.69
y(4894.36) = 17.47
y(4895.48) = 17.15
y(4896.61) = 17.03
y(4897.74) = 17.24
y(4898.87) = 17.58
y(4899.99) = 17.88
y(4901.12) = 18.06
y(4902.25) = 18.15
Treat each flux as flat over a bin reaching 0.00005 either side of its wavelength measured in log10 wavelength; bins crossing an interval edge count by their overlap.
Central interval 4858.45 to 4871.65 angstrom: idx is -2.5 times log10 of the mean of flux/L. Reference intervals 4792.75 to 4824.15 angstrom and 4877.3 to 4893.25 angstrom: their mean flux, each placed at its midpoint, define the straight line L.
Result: 0.20 mag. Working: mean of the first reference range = 18.1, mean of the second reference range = 17.7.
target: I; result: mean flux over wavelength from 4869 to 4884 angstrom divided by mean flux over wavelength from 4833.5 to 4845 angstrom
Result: 0.94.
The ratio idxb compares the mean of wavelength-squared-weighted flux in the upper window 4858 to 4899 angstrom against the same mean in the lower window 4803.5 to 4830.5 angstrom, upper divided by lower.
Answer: 0.9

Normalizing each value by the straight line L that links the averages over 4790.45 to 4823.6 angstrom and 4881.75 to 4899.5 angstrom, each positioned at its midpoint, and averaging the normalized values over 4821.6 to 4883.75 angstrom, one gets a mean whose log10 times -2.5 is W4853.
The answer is 0.04 mag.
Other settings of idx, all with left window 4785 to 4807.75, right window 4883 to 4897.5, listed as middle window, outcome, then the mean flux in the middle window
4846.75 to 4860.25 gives 0.01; 17.7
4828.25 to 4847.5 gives -0.01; 18.1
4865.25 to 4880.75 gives 0.12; 15.8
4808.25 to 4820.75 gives 0.00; 18.1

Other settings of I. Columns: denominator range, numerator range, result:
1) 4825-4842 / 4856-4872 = 0.85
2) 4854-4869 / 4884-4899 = 1.13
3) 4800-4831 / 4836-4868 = 0.94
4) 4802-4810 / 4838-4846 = 1.00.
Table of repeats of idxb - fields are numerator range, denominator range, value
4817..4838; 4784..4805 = 1.02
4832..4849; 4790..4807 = 1.02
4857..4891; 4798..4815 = 0.93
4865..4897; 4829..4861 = 0.95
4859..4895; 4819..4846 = 0.93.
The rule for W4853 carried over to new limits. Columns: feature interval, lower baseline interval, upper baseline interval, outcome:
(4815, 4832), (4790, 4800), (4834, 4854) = 0.00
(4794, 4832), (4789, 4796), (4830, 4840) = 0.00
